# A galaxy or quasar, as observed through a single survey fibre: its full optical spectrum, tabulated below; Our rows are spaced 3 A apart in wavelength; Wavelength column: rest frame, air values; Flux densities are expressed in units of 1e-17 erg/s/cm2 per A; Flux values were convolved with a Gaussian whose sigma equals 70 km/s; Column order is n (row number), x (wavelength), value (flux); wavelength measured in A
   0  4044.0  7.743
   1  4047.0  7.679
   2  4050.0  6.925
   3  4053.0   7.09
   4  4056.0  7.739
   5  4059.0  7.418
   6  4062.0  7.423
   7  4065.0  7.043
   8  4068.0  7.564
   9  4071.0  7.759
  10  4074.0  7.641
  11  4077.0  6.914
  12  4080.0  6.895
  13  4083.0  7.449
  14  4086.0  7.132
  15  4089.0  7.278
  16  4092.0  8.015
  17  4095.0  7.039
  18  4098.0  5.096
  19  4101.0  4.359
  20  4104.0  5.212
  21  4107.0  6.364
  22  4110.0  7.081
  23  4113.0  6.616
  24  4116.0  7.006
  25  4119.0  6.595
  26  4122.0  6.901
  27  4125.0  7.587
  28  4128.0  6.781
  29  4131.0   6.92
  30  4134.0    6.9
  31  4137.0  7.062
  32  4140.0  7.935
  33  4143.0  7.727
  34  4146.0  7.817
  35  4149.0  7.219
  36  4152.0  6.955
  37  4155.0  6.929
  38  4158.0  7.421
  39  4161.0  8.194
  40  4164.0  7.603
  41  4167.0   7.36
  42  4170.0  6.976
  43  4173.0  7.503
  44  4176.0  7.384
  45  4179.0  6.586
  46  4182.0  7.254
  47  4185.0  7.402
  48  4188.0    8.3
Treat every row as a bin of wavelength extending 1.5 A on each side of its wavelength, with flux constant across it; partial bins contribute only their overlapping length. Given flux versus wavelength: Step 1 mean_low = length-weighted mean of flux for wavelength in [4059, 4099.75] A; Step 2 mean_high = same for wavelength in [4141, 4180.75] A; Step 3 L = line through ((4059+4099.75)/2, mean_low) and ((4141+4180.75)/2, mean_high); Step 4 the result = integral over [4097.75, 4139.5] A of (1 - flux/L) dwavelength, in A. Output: 4.2 A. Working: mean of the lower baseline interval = 7.16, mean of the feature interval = 6.54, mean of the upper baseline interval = 7.37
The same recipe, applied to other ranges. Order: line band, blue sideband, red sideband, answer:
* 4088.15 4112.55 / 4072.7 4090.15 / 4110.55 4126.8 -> 2.7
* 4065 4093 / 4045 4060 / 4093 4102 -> -4.4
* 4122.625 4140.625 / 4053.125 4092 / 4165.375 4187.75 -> 0.4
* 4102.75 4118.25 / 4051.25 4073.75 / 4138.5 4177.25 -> 2.0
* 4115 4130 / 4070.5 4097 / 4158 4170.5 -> 0.9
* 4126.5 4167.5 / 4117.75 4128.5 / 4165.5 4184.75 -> -1.5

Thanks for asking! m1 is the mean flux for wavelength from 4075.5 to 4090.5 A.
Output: 7.13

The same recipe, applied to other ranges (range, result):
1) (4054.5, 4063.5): 7.53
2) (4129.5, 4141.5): 7.2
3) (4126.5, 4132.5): 6.85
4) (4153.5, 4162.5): 7.51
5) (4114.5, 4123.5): 6.83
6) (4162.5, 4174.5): 7.36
